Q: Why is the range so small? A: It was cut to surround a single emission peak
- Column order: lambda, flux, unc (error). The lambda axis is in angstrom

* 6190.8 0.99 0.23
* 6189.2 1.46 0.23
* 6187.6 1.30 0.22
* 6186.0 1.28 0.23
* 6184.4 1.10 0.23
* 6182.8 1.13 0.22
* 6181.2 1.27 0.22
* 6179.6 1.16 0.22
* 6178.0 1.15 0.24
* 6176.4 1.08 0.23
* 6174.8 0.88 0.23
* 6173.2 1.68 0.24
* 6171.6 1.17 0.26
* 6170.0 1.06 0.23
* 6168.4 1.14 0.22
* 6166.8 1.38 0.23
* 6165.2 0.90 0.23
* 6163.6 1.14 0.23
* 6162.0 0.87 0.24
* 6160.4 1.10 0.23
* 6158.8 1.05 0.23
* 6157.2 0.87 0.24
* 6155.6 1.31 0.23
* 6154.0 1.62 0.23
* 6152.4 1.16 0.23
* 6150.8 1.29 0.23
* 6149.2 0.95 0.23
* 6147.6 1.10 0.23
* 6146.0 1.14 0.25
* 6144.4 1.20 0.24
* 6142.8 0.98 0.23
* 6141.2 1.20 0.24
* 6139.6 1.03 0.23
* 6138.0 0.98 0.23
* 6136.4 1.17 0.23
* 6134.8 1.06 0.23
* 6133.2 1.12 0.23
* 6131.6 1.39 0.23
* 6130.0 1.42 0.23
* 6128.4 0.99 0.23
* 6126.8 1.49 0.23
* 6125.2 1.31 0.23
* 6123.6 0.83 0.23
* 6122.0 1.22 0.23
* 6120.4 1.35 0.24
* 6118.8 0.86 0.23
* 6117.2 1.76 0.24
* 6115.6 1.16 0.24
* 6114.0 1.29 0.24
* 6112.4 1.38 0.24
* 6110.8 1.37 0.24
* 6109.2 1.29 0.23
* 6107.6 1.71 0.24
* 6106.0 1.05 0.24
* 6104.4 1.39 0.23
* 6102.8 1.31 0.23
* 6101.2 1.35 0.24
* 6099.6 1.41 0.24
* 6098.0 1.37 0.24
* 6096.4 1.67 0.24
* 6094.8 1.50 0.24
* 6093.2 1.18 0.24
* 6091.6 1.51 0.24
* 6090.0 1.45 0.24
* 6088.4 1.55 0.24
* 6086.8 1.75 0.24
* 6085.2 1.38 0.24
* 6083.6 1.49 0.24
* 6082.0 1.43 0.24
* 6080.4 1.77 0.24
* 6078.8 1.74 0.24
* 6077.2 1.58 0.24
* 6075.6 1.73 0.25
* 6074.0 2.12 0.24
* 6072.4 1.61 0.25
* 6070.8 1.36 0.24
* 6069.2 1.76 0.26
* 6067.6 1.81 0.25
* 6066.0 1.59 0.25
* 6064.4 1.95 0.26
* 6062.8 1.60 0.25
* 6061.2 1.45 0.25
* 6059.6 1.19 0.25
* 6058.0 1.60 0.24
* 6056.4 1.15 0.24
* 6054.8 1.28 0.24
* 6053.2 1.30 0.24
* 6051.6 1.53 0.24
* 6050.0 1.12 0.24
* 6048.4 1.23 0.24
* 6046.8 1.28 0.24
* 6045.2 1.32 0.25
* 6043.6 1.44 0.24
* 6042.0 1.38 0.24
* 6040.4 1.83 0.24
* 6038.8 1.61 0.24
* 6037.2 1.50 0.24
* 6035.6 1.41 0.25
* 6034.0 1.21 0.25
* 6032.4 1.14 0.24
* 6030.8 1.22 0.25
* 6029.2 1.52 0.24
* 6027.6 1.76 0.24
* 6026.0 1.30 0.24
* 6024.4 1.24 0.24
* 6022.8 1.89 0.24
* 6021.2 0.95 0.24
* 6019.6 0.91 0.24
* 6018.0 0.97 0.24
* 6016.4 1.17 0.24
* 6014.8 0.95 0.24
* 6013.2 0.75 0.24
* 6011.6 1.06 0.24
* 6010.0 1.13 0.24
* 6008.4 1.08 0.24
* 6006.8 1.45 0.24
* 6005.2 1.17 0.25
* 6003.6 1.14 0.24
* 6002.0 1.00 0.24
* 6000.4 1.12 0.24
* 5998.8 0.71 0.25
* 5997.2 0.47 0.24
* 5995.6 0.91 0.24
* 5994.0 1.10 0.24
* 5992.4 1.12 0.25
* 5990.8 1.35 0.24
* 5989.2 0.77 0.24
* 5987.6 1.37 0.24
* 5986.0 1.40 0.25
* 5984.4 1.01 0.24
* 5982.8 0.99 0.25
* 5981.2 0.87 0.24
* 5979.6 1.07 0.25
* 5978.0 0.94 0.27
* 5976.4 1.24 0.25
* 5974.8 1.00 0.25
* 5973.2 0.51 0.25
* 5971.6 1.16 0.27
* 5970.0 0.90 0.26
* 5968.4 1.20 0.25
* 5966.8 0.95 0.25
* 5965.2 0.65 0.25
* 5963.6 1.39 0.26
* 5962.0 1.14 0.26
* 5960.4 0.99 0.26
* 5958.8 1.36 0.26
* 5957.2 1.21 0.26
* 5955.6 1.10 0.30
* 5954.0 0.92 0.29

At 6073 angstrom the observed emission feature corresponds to Mg II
